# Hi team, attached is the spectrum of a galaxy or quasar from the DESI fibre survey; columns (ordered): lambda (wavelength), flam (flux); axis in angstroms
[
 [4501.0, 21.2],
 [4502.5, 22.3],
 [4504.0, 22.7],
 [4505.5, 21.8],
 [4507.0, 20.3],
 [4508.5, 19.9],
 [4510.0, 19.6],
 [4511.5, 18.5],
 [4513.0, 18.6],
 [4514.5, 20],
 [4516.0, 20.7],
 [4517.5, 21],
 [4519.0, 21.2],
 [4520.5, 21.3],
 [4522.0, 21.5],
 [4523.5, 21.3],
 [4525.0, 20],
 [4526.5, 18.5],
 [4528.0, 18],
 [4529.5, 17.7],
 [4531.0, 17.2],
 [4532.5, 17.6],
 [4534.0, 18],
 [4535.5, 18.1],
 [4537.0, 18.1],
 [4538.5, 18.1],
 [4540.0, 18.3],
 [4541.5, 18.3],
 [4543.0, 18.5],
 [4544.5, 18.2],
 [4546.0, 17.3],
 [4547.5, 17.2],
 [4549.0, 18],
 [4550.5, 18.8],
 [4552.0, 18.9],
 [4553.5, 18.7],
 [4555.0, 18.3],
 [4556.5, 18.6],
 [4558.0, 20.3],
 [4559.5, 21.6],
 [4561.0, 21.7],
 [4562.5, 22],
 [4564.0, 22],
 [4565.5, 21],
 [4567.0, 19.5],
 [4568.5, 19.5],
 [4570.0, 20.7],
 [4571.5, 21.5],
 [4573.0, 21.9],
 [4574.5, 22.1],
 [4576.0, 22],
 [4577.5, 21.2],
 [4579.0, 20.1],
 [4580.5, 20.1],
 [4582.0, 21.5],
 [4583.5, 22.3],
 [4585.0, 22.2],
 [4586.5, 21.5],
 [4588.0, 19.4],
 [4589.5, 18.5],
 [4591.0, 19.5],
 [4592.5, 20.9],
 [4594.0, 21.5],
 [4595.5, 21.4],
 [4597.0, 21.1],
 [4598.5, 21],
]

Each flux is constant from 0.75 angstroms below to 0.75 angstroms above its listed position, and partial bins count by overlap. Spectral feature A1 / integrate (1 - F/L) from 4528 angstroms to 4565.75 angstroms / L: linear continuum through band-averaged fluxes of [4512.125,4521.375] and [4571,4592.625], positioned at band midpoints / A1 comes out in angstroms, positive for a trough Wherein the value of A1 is 3.4 angstroms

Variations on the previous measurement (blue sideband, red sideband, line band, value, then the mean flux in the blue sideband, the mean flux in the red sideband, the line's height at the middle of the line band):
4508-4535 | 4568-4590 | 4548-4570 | 0.60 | 19.5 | 21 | 20.5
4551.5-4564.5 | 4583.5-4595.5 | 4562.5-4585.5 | -0.83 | 20.2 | 20.7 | 20.5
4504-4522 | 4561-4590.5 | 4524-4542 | 2.10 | 20.4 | 21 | 20.6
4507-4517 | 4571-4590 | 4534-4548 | 1.55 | 19.6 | 21.1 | 20.3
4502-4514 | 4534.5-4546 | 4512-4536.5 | -0.13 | 20.4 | 18.2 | 19.3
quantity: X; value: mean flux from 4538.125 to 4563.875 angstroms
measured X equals 19.1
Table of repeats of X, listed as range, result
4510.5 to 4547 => 19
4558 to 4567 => 21.4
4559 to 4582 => 21.1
